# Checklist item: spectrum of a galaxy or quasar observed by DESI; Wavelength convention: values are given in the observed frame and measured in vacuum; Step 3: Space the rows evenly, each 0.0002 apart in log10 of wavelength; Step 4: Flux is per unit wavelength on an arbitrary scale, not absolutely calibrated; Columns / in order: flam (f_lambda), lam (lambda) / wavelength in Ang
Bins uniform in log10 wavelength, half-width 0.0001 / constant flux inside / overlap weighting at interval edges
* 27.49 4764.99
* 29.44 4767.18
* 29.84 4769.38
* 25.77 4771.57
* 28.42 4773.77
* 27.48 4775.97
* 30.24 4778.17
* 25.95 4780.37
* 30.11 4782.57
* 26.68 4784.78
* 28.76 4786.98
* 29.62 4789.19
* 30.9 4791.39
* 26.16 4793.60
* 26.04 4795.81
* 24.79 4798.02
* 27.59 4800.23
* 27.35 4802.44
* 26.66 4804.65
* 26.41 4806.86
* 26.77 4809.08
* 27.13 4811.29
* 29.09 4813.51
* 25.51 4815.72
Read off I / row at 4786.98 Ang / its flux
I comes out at 28.76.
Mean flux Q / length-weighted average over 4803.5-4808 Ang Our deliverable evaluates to 26.5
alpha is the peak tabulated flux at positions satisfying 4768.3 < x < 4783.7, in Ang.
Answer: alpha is 30.24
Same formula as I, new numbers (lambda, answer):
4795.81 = 26.04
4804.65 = 26.66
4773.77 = 28.42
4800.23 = 27.59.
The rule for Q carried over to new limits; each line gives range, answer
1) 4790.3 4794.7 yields 28.5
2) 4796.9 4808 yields 26.6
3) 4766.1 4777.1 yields 28.2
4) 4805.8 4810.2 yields 26.6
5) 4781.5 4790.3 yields 28.8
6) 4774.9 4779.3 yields 28.9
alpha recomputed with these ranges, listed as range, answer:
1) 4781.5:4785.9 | 30.11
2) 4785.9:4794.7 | 30.9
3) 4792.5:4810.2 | 27.59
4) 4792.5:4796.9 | 26.16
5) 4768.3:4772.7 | 29.84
